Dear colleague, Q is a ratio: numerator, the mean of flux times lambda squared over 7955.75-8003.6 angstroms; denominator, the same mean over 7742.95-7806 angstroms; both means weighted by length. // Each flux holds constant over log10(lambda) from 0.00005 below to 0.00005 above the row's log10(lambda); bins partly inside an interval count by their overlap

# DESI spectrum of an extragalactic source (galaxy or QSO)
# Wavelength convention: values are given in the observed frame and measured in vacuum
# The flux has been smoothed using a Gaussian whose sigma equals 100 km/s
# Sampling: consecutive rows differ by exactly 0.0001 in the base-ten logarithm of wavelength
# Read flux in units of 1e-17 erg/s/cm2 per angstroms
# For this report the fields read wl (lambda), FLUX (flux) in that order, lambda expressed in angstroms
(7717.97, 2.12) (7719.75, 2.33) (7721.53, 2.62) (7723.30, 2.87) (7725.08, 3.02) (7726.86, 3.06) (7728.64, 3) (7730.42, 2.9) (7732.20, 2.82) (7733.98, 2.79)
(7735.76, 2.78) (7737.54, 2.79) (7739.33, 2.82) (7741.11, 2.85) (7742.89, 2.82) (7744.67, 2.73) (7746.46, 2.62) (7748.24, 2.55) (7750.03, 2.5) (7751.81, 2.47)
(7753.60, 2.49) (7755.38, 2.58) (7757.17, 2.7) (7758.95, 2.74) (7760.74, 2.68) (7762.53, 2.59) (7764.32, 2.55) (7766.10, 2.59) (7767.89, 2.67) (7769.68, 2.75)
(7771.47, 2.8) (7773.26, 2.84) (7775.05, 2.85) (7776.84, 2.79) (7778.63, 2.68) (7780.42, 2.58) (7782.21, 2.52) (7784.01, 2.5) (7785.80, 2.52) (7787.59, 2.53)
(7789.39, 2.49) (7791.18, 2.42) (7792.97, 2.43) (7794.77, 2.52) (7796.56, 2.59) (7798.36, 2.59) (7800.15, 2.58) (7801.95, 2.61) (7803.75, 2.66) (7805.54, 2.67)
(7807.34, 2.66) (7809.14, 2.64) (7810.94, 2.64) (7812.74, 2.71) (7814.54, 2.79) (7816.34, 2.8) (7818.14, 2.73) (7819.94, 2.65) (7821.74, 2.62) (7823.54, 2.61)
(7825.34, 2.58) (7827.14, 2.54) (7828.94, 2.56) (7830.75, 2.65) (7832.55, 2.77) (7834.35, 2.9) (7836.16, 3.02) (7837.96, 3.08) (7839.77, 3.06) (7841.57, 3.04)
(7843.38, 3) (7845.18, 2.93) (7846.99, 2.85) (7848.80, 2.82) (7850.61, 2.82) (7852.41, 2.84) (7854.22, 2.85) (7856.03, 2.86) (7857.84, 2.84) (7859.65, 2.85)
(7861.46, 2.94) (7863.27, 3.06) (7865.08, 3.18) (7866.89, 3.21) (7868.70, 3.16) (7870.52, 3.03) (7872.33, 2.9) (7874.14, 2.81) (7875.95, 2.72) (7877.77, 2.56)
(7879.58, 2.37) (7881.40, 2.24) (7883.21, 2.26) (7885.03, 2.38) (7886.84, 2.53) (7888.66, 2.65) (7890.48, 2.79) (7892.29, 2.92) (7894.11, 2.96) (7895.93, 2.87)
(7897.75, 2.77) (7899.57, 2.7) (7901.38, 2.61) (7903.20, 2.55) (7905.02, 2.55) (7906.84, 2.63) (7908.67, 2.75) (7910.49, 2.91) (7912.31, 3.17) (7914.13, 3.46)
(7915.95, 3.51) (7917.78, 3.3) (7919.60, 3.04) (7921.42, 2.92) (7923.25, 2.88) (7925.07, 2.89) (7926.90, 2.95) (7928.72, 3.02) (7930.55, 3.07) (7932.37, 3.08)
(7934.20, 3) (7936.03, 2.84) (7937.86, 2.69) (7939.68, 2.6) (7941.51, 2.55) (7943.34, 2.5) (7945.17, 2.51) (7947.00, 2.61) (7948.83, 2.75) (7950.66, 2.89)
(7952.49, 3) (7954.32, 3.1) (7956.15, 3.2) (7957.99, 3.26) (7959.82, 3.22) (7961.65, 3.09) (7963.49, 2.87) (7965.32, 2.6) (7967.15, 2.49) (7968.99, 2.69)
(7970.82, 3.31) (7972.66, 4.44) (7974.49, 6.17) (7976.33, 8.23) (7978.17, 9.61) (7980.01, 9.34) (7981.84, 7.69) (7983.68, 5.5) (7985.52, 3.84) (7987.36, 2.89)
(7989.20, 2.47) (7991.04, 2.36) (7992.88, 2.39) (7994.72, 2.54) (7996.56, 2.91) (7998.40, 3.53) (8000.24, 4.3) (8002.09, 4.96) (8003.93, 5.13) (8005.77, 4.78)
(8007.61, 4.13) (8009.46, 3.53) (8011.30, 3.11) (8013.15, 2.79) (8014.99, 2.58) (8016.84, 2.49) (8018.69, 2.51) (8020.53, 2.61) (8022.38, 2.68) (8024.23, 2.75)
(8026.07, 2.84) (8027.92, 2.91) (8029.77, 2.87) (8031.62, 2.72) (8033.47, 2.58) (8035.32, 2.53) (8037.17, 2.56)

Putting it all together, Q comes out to 1.71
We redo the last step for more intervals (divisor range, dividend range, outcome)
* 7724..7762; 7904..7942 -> 1.12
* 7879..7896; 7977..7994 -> 2.03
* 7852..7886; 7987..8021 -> 1.22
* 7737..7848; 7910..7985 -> 1.43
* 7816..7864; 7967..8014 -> 1.64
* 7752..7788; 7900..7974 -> 1.17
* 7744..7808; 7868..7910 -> 1.06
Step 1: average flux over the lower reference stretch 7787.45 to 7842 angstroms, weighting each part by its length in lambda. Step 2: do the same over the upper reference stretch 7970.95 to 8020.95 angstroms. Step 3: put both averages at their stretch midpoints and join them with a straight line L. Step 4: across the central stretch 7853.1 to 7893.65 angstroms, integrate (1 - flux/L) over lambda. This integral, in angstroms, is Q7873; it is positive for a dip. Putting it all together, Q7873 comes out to 5.4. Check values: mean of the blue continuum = 2.68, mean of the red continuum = 4.33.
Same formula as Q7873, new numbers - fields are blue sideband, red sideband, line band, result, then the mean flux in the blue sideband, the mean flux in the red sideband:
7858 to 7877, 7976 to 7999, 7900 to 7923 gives 4.46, 2.98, 4.8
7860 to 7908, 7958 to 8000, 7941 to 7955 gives 3.83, 2.75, 4.26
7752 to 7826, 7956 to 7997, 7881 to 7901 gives 4.92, 2.63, 4.26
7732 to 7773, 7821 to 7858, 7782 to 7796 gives 1.27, 2.68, 2.82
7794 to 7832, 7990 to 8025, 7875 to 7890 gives 2.04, 2.64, 3.27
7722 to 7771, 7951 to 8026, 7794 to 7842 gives 5.54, 2.73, 3.86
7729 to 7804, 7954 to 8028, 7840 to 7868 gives 1.62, 2.65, 3.87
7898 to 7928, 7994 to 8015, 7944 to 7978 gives -2.16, 2.92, 3.75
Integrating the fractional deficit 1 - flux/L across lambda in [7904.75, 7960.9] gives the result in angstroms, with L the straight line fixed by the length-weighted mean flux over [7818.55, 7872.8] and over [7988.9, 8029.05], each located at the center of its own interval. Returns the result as 2.1 angstroms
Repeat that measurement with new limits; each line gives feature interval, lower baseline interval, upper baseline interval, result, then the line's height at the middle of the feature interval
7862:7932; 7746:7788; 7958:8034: 9.5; 3.3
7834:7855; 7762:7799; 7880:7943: -1.7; 2.71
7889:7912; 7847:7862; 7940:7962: 0.8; 2.86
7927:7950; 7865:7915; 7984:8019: 1.9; 3.03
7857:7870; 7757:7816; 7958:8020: 0.6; 3.17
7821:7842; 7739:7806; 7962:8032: 1.3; 2.96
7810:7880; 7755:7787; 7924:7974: -1.1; 2.79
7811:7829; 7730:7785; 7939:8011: 2.2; 3.03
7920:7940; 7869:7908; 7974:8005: 3.7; 3.59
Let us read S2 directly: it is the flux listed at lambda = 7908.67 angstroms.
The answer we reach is 2.75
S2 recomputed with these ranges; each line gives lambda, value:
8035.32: 2.53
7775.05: 2.85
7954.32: 3.1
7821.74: 2.62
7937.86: 2.69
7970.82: 3.31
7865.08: 3.18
